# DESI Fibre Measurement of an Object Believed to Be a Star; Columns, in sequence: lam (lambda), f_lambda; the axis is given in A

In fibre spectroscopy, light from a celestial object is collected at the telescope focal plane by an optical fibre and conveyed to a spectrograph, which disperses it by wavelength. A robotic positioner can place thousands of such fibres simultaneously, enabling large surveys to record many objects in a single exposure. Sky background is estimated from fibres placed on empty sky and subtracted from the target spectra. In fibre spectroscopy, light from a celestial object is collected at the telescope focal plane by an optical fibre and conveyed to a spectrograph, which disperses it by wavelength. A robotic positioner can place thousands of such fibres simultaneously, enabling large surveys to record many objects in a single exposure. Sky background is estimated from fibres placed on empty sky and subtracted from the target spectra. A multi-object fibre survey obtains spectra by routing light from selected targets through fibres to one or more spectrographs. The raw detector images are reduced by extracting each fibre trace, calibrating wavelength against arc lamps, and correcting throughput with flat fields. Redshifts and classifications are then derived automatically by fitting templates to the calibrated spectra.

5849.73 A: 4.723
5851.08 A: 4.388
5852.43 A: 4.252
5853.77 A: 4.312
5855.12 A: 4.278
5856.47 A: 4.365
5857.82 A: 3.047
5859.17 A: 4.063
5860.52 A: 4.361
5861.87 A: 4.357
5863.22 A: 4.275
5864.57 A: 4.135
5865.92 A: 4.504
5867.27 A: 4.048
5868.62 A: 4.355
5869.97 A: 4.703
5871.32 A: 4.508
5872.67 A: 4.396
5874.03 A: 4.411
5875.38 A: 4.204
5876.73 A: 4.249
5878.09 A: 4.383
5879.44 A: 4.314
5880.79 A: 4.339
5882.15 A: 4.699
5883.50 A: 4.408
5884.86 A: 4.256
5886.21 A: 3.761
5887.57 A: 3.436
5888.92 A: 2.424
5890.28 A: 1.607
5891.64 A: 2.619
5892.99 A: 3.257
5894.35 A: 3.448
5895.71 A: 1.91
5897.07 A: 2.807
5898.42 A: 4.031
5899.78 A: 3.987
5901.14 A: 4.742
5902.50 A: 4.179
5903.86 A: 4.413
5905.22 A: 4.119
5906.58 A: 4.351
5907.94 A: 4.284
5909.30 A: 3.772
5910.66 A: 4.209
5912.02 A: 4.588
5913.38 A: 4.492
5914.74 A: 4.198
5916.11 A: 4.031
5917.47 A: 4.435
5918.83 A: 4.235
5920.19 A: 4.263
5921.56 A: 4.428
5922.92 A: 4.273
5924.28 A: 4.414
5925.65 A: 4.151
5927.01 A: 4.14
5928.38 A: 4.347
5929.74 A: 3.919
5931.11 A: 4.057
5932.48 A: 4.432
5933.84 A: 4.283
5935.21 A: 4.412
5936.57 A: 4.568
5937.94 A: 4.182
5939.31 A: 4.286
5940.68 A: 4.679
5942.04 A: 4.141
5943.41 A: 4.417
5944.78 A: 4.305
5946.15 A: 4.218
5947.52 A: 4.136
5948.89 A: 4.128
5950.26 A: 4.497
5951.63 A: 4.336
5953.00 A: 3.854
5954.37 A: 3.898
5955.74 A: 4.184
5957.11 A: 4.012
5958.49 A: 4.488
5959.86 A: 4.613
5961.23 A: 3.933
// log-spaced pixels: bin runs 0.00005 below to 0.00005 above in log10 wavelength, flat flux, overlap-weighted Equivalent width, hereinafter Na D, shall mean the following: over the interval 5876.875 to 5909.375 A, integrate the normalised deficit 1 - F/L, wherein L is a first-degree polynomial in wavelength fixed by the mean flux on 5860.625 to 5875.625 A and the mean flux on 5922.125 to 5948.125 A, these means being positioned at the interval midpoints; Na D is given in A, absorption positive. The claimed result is 4.4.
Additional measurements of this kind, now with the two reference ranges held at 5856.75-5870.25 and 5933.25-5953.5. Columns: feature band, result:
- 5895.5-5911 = 1.0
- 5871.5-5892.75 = 1.8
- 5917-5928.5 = -0.1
